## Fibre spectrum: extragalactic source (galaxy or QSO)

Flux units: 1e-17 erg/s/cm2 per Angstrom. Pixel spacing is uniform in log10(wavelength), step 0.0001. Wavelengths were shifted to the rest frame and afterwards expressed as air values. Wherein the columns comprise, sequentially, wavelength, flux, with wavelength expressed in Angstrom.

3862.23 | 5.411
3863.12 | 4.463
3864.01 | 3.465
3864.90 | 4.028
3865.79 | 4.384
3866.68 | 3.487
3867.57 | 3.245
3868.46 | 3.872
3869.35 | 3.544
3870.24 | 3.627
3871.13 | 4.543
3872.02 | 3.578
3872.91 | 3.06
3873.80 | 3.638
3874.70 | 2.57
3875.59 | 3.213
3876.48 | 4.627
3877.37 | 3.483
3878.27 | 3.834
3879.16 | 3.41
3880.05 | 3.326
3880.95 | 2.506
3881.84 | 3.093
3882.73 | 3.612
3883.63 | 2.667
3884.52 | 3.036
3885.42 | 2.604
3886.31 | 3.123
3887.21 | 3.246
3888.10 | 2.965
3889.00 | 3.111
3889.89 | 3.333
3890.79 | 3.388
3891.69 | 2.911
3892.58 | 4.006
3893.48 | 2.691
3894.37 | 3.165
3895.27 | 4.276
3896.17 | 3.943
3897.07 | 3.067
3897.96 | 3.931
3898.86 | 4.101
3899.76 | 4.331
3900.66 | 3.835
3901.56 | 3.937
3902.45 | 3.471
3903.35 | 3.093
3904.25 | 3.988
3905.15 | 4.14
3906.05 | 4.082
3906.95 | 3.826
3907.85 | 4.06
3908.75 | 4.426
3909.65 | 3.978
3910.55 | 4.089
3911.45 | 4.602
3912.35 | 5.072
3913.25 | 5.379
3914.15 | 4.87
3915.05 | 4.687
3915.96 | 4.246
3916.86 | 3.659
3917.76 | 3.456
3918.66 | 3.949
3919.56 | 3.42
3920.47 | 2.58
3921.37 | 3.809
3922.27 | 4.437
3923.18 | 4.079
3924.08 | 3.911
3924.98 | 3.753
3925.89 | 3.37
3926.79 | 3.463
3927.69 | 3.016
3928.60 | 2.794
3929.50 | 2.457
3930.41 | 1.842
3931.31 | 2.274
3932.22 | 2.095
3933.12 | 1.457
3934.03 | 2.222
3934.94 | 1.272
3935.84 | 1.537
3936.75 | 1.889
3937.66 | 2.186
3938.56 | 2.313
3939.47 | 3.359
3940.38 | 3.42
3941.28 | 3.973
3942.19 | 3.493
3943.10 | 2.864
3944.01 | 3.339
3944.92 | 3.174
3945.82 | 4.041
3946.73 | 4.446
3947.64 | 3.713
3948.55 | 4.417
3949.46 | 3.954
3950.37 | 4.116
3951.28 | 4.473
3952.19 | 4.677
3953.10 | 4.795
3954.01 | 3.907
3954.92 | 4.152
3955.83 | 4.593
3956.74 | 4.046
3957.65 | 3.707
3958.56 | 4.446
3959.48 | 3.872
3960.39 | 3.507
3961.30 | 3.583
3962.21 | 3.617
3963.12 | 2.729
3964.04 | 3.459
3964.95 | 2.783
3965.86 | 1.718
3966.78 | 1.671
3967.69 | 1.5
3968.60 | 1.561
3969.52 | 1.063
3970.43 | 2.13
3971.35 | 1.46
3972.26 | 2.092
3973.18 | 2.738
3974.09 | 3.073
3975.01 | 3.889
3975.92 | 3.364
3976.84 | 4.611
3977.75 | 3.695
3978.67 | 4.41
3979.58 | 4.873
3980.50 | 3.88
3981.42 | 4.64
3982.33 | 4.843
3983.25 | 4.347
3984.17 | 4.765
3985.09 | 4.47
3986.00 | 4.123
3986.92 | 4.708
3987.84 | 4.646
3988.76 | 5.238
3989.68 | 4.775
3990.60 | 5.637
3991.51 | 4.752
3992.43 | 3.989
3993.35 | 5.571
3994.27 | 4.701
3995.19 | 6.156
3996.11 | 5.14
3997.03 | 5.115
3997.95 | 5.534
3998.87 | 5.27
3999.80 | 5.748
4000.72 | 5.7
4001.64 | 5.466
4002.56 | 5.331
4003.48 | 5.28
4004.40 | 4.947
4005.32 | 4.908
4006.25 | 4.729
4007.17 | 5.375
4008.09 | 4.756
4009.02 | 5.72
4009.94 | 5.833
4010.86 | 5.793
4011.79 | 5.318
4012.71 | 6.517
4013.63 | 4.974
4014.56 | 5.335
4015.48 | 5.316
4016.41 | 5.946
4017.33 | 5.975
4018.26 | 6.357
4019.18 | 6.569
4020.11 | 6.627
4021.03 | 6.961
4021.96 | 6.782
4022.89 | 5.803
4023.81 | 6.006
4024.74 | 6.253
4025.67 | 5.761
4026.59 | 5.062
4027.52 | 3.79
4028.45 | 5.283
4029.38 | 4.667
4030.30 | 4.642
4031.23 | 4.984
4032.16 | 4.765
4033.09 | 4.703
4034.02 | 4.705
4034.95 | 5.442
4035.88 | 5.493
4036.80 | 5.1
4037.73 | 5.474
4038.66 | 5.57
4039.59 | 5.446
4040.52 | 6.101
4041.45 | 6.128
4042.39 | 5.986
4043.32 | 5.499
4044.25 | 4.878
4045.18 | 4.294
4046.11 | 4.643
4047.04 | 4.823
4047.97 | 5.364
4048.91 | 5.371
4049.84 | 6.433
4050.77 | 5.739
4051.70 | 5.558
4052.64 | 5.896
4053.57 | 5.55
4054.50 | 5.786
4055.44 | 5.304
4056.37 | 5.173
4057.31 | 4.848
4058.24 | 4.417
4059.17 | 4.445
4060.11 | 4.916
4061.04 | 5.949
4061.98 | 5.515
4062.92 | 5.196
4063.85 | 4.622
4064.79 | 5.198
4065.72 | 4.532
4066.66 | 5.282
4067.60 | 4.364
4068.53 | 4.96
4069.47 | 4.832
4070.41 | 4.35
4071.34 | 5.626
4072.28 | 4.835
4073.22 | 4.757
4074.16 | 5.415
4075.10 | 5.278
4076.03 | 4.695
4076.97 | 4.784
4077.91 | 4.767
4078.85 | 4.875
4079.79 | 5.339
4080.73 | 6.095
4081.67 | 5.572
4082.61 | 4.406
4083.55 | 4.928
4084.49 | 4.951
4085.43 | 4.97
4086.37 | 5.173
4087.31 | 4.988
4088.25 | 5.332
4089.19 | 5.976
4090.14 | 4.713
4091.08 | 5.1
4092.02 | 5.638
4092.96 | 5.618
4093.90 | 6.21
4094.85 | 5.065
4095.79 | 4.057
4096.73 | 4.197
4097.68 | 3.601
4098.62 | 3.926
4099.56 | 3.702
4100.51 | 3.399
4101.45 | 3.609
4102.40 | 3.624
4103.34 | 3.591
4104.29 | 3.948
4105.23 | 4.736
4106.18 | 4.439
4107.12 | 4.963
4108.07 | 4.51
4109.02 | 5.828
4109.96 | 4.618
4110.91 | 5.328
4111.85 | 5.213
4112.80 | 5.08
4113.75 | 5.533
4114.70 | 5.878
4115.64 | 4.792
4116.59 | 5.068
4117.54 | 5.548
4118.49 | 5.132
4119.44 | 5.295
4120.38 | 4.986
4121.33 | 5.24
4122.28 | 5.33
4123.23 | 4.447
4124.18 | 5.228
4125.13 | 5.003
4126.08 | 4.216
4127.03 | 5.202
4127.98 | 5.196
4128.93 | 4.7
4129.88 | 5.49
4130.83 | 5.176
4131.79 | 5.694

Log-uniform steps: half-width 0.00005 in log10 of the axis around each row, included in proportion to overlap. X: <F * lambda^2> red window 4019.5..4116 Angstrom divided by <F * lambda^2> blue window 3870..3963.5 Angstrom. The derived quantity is 1.6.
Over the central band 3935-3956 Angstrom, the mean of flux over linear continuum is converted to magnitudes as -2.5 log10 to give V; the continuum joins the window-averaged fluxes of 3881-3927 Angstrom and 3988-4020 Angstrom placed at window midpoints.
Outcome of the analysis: 0.25 mag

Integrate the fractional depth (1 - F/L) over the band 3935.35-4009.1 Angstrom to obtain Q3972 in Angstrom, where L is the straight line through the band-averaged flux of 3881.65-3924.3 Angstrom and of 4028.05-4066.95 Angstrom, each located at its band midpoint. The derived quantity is 8.38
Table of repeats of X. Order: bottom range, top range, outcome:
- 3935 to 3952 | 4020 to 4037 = 1.68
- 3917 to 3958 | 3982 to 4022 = 1.65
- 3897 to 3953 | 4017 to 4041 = 1.64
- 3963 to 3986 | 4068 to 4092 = 1.66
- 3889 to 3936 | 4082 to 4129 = 1.51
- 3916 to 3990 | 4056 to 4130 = 1.54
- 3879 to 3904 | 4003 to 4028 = 1.79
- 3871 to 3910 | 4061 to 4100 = 1.55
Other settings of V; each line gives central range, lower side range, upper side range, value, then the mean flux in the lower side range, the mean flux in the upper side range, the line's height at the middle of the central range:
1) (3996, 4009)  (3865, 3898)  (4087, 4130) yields -0.25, 3.41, 4.85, 4.18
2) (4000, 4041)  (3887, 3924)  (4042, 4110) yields -0.19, 3.85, 4.95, 4.59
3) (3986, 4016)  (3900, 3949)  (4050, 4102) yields -0.23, 3.47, 4.99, 4.24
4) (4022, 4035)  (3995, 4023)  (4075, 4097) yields 0.07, 5.65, 5.12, 5.51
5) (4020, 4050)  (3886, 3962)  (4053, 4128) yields -0.20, 3.58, 4.93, 4.48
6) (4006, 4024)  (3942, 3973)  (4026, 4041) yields -0.25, 3.32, 5.09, 4.66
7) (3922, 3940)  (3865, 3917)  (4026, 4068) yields 0.46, 3.69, 5.18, 4.07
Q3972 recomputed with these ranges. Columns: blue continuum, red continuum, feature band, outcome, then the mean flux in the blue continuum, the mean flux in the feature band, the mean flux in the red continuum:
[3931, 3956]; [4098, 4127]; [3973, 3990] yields -3.2 Angstrom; 3.28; 4.29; 4.74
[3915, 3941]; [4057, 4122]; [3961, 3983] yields 2.8 Angstrom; 2.98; 3.07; 4.91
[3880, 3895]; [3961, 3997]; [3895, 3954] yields -3.8 Angstrom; 3.11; 3.58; 3.77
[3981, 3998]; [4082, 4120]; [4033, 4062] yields -2.9 Angstrom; 4.89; 5.34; 4.82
